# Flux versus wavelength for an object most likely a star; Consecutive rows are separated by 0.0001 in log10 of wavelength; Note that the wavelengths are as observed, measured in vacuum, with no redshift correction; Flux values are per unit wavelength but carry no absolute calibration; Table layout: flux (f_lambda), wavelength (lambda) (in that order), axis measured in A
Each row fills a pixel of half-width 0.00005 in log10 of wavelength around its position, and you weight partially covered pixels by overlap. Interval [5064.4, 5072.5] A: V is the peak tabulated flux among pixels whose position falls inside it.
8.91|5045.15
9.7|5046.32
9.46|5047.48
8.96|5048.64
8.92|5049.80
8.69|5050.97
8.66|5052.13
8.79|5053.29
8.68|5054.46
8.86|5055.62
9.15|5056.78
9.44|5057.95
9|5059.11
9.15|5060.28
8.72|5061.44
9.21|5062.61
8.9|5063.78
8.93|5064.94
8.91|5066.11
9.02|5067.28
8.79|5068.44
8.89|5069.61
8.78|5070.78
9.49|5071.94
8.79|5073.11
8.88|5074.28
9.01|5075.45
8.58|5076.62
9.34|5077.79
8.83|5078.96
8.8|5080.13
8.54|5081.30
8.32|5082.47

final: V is 9.49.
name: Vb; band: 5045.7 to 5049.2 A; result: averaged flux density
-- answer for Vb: 9.36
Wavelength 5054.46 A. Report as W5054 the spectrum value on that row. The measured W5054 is 8.68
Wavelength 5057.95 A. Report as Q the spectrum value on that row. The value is 9.44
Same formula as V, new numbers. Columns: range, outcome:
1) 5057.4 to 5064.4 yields 9.44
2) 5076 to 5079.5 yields 9.34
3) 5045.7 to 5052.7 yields 9.7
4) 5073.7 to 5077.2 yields 9.01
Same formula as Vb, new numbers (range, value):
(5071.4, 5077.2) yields 8.94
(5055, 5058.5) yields 9.15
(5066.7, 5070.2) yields 8.9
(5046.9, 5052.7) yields 8.94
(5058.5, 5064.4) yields 9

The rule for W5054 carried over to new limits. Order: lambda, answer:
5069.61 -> 8.89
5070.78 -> 8.78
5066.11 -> 8.91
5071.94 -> 9.49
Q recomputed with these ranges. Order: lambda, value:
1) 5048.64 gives 8.96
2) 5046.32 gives 9.7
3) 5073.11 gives 8.79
